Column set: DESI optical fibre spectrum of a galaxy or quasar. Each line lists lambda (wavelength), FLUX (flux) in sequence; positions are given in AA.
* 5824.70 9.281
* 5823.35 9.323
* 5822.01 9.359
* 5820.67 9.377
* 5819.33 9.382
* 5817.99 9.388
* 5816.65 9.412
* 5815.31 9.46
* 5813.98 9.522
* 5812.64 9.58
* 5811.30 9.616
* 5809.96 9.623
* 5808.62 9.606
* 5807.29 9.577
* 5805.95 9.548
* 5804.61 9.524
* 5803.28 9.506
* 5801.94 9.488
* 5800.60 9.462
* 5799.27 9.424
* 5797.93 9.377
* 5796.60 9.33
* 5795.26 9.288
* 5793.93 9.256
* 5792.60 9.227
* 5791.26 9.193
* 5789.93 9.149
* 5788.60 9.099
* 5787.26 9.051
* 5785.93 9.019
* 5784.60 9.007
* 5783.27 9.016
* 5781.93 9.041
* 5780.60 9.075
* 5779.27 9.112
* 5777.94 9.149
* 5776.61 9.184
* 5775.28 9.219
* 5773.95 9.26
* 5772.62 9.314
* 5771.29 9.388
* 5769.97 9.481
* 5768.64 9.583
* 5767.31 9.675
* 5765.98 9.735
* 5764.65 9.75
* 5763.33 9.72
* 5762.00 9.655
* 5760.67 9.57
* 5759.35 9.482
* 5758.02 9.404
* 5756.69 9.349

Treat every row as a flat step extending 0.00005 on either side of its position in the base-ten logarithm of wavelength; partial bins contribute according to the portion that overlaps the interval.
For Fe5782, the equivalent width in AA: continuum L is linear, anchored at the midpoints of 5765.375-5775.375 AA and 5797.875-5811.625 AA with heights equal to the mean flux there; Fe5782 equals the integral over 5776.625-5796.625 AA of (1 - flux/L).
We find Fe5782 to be 0.8 AA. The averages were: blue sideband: 9.47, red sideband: 9.52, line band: 9.13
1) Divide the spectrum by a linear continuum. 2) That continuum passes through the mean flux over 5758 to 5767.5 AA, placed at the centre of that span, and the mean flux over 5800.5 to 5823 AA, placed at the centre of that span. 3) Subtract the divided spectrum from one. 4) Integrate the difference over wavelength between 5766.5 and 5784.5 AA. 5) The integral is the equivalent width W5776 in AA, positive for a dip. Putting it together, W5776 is 0.63 AA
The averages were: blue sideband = 9.63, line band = 9.26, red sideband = 9.49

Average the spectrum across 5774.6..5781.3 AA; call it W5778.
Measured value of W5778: 9.15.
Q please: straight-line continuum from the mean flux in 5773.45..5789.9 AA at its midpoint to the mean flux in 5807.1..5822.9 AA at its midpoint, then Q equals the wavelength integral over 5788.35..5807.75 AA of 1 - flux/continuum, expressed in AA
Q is -0.2 AA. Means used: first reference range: 9.1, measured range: 9.37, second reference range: 9.49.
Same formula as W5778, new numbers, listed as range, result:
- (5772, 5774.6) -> 9.28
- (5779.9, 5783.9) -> 9.03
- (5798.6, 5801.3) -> 9.44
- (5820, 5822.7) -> 9.37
